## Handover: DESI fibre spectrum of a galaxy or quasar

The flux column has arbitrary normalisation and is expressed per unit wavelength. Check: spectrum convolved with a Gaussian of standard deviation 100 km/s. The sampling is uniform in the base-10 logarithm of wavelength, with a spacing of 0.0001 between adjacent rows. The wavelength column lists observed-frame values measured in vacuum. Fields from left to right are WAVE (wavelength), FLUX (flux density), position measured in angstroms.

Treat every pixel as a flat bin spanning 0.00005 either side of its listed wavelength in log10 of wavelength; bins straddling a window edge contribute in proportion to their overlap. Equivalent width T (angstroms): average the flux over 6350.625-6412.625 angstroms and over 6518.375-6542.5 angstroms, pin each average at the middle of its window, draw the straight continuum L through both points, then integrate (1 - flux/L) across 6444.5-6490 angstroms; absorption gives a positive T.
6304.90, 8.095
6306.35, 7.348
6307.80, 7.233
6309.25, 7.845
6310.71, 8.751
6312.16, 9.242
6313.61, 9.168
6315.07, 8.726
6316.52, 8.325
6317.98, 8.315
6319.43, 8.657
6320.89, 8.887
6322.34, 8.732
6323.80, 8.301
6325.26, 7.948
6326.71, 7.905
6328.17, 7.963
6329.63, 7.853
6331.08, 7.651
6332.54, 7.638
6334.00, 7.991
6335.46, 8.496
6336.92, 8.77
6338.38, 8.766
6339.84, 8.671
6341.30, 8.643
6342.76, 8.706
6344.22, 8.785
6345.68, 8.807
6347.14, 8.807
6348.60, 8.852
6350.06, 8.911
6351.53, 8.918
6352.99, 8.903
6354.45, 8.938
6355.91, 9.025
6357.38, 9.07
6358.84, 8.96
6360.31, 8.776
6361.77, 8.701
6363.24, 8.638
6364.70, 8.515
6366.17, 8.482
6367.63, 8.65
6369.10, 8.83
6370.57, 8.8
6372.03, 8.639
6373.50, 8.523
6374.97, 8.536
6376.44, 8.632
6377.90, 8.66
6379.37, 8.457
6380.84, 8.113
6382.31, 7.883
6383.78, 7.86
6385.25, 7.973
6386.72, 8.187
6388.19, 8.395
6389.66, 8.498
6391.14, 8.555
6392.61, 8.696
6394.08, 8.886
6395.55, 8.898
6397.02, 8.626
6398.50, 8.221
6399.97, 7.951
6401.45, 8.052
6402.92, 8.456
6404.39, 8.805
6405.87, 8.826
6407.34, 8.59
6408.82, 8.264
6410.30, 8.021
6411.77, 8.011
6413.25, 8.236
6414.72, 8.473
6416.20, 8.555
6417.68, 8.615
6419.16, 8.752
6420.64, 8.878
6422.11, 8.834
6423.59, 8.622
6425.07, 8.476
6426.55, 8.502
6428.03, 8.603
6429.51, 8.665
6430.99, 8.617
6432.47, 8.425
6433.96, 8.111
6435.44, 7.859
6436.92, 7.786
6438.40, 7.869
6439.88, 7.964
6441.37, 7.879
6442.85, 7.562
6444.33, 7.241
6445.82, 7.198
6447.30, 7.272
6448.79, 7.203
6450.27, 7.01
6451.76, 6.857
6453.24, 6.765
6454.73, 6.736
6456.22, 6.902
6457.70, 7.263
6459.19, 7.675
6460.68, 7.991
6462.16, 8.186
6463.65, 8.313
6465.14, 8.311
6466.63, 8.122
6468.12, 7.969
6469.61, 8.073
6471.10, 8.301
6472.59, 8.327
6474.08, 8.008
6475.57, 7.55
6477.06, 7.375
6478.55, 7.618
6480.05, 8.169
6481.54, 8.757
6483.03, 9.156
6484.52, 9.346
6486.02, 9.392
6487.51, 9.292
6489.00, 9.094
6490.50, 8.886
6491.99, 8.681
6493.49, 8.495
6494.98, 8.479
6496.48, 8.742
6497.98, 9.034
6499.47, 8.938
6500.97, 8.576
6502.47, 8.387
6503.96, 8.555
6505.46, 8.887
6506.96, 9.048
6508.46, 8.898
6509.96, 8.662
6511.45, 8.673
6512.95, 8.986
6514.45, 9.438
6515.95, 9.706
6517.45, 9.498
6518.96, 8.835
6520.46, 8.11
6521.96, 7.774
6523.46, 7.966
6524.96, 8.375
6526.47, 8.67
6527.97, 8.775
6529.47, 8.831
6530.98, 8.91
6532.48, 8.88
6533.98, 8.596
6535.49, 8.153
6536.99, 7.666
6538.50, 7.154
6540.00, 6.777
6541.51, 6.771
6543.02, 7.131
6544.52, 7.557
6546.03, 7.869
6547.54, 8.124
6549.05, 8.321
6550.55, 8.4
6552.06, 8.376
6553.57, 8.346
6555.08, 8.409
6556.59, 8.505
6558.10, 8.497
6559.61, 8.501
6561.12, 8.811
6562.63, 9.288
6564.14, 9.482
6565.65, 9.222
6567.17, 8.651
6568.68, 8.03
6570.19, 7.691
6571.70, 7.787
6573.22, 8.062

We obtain 1.96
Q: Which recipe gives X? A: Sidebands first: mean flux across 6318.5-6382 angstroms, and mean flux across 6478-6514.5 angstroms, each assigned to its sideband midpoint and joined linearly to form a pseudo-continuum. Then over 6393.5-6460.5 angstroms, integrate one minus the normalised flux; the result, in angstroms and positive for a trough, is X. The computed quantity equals 4.82 angstroms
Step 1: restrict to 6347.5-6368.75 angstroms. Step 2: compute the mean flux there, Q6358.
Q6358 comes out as 8.81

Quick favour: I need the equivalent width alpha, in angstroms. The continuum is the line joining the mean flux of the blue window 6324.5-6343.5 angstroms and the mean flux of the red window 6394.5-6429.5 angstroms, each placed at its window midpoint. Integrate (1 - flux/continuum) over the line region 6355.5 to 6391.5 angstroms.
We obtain -0.71 angstroms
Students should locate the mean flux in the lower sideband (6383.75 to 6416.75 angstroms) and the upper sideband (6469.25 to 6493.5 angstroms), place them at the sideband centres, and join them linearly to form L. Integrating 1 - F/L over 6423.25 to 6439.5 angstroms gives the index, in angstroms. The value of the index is 0.3 angstroms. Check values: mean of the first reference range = 8.4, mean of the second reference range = 8.51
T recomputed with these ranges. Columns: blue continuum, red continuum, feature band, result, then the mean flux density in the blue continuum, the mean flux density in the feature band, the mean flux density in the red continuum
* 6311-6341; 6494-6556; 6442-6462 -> 2.8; 8.41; 7.24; 8.42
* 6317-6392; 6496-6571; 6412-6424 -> -0.1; 8.51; 8.6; 8.47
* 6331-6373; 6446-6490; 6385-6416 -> -0.1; 8.68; 8.42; 7.96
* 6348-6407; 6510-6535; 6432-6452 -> 2.4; 8.58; 7.59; 8.74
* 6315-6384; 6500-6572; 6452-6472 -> 1.8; 8.54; 7.72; 8.43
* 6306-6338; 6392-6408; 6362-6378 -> -0.4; 8.28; 8.63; 8.55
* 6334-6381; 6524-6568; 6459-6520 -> -1.3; 8.71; 8.6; 8.31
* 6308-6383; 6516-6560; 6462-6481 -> 0.7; 8.56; 8.02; 8.22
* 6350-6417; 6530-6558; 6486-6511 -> -2.0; 8.53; 8.81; 8.01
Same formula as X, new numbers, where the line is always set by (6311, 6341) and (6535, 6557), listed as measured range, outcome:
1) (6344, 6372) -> -1.6 angstroms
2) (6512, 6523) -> -1.4 angstroms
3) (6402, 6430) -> -1.2 angstroms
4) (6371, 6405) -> -0.7 angstroms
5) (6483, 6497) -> -1.7 angstroms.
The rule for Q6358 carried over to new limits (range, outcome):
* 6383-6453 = 8.2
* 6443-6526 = 8.27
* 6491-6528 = 8.73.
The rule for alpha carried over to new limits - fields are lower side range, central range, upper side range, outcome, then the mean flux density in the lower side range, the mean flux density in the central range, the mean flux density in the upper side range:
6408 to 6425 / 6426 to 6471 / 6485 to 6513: 4.41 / 8.48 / 7.77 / 8.83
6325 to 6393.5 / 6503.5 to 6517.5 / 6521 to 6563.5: -1.30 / 8.52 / 9.02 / 8.2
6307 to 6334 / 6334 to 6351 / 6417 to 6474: -1.04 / 8.27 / 8.71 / 7.94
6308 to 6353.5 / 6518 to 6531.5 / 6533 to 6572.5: -0.45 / 8.5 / 8.47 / 8.16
